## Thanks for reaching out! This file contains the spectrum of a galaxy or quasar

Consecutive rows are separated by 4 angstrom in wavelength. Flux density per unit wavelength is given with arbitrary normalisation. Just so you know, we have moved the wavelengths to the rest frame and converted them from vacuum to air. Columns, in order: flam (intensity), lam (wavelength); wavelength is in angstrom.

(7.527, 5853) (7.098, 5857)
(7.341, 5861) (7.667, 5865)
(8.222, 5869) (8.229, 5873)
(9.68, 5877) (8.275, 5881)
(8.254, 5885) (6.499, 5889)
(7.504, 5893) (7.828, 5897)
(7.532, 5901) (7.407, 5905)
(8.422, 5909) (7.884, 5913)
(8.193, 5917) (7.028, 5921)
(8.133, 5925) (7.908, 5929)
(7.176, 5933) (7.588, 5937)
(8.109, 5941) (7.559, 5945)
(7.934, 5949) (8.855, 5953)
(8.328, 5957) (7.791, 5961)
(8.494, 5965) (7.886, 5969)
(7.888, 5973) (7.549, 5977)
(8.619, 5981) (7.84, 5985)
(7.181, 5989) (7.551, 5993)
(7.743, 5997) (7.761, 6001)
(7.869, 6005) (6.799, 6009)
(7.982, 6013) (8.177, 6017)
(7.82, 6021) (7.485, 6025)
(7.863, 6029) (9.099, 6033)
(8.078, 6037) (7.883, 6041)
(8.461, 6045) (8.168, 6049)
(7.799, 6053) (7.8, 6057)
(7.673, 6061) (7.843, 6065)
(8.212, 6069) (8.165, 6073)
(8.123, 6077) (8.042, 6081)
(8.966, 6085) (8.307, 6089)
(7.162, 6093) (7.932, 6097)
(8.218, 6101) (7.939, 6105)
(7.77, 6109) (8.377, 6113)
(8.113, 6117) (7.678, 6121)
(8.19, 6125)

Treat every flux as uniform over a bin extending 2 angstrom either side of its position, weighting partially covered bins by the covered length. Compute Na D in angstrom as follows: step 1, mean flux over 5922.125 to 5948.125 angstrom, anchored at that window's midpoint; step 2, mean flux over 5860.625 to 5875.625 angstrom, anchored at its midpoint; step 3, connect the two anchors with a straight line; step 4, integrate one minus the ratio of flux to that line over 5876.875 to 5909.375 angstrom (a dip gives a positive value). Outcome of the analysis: 0.4 angstrom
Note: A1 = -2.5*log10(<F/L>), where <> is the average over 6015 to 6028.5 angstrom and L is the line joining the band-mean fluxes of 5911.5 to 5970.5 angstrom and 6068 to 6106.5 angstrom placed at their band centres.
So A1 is 0.027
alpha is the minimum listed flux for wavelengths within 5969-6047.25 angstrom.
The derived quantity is 6.799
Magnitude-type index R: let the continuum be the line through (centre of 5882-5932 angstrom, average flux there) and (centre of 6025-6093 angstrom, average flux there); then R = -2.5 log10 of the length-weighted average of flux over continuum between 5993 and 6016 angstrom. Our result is 0.044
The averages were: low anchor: 7.72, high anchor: 8.11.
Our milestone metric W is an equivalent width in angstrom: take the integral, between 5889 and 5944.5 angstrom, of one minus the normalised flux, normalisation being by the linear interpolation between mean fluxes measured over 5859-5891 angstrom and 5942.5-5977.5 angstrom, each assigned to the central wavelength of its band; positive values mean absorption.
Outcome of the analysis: 2.35 angstrom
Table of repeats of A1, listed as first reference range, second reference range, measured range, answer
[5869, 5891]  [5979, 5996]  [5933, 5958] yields 0.00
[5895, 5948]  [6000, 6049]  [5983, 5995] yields 0.05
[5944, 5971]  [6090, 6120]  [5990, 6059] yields 0.02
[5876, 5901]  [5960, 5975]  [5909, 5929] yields 0.01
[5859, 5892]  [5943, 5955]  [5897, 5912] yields 0.03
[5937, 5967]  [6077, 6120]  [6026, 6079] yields 0.00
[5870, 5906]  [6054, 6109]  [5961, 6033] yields 0.02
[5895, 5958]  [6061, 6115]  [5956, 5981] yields -0.02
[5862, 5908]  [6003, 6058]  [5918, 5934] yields 0.04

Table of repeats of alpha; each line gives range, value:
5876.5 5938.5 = 6.499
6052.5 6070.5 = 7.673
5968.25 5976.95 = 7.886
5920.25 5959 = 7.028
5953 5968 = 7.791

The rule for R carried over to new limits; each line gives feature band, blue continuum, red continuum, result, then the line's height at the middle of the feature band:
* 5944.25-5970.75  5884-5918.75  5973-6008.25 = -0.058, 7.73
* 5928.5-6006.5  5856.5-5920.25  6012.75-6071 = 0.010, 7.95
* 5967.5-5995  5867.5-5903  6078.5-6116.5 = 0.034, 8.04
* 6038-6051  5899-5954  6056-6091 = -0.012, 8.07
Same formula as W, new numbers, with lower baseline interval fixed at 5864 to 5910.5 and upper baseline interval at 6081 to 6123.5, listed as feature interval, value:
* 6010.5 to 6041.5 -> -0.1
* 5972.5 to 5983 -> -0.1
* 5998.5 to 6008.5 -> 0.4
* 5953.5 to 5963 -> -0.2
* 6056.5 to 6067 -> 0.3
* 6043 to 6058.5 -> -0.1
